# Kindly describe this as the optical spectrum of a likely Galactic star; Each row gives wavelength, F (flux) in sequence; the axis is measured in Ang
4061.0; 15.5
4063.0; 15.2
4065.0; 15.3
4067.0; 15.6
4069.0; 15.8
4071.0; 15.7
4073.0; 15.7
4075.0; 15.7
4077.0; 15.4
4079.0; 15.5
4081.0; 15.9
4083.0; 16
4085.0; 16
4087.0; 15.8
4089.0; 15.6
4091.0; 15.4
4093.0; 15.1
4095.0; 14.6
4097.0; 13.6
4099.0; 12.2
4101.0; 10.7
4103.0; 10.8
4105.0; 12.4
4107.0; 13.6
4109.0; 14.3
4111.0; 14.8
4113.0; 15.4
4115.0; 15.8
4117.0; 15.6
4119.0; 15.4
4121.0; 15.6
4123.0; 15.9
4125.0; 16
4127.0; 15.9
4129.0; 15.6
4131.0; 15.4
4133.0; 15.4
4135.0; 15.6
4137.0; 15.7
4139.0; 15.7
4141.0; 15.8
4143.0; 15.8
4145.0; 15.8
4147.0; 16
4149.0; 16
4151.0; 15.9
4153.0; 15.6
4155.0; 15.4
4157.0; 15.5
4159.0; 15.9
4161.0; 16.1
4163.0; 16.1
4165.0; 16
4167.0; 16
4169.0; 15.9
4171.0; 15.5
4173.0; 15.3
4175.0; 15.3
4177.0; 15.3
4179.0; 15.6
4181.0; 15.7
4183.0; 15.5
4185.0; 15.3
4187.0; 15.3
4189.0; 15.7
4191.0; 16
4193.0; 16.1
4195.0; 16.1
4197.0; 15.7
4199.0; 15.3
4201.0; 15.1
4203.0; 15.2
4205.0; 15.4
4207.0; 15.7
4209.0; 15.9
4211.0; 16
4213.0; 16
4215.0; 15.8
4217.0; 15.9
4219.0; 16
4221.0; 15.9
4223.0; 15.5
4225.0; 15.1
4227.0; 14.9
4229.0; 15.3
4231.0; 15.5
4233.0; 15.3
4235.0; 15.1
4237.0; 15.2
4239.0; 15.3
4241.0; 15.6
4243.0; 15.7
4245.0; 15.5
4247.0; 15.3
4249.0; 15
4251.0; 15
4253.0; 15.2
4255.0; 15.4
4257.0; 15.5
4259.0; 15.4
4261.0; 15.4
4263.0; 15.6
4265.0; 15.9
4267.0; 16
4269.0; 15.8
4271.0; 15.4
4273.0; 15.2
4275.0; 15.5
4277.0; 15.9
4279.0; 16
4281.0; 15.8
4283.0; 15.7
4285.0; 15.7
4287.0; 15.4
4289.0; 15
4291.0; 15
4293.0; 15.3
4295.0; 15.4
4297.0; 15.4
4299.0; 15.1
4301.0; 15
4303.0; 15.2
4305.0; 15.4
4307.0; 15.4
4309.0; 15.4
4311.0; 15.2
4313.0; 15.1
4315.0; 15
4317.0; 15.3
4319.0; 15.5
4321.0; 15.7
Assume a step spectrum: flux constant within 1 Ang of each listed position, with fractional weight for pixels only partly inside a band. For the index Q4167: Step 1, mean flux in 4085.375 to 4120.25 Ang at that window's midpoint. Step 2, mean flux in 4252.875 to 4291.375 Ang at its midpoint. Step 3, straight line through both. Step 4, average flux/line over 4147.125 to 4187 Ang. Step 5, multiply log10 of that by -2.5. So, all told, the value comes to -0.07 mag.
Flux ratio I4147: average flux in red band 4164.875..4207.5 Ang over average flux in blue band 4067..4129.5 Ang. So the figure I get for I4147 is 1.0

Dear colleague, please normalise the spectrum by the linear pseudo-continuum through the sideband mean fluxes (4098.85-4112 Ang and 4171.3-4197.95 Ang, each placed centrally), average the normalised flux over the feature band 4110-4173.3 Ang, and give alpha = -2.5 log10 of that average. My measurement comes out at -0.12 mag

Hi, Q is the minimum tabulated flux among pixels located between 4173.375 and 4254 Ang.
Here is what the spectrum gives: 14.9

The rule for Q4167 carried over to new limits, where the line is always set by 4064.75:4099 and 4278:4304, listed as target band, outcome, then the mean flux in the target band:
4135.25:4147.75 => -0.029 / 15.8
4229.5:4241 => 0.005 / 15.3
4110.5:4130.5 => -0.017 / 15.6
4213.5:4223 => -0.034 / 15.9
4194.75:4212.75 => -0.015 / 15.6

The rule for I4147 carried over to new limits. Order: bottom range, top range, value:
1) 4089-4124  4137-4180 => 1.11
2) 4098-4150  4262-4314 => 1.04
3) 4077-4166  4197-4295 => 1.02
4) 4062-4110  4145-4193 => 1.07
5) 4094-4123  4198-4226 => 1.12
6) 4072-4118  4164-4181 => 1.07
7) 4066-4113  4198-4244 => 1.06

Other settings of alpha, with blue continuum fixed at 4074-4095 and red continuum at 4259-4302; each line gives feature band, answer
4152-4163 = -0.01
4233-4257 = 0.01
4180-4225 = -0.01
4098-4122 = 0.13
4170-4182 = 0.01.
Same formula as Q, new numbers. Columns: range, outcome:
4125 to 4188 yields 15.3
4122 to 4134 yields 15.4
